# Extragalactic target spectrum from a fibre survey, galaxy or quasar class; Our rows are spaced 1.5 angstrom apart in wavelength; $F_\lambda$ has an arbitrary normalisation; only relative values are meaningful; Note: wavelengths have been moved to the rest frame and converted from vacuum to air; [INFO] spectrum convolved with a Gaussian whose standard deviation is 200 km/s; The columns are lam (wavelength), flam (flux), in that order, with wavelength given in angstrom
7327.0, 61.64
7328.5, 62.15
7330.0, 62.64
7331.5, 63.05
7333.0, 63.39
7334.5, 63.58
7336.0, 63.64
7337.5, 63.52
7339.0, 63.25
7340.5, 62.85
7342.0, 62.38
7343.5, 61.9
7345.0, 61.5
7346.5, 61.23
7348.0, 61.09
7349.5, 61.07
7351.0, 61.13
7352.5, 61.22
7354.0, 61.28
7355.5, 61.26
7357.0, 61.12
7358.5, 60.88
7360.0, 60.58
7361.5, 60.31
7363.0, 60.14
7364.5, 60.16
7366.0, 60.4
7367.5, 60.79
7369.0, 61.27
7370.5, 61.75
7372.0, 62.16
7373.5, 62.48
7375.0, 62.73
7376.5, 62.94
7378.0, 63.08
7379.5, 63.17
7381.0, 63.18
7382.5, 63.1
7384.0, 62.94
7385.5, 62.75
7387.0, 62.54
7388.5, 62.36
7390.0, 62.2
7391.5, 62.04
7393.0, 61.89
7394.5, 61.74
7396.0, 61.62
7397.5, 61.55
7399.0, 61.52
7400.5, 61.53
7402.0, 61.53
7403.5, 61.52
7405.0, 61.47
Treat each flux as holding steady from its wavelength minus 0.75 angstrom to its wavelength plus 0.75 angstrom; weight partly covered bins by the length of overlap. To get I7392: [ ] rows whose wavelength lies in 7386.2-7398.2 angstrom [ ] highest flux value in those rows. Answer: 62.54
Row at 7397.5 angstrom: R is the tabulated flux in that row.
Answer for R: 61.55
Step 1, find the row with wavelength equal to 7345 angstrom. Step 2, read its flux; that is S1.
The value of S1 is 61.5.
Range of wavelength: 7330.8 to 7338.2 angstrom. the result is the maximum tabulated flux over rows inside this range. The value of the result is 63.64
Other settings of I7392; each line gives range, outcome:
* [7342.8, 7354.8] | 61.9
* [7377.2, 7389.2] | 63.18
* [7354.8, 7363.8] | 61.26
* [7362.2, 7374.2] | 62.48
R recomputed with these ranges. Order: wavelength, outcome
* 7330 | 62.64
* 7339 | 63.25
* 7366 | 60.4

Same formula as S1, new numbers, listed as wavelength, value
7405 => 61.47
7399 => 61.52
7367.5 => 60.79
